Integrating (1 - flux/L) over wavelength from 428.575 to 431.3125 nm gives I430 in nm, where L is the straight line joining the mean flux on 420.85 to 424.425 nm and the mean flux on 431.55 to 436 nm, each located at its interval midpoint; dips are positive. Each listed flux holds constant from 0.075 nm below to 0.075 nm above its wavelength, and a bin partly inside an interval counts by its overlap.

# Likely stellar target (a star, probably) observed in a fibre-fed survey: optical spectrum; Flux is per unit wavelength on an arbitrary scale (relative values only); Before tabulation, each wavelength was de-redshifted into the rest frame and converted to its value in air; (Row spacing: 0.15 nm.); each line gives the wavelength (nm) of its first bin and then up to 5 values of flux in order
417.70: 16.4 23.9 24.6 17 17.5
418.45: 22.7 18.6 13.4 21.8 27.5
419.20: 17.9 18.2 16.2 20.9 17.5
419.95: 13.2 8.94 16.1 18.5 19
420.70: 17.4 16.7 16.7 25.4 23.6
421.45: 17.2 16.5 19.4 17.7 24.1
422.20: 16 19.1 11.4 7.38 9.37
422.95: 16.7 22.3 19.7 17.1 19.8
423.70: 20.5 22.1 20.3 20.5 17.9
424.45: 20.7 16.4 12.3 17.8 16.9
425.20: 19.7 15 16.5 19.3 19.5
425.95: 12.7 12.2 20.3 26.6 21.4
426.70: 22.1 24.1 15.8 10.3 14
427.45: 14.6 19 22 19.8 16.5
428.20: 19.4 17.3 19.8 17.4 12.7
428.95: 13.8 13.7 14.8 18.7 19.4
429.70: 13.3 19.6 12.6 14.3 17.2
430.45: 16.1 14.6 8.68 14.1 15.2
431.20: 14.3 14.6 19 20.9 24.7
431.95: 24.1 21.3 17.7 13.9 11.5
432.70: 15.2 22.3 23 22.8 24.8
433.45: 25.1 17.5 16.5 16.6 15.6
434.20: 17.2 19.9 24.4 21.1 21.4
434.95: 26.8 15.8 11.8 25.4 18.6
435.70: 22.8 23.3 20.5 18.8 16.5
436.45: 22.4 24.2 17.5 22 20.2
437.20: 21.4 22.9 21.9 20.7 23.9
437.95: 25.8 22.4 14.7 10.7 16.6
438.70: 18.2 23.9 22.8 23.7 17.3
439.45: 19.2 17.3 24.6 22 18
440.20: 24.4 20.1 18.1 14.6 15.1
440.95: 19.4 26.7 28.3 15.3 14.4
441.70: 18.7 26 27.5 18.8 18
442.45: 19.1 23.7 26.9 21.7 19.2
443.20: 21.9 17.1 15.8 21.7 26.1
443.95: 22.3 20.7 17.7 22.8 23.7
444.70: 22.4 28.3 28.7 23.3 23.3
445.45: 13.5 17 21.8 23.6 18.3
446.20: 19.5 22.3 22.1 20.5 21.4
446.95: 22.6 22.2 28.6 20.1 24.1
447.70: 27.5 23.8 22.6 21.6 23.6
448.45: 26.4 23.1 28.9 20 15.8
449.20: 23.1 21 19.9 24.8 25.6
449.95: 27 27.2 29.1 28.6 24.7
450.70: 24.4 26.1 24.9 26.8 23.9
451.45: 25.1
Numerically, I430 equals 0.624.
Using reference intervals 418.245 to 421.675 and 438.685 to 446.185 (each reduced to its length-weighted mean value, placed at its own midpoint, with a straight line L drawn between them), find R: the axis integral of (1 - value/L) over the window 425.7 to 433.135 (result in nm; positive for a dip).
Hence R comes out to 0.824 nm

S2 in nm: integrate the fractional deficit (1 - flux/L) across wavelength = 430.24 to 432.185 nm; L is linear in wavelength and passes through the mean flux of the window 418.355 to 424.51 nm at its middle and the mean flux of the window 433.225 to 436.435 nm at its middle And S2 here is 0.23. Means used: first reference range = 18.2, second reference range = 20.1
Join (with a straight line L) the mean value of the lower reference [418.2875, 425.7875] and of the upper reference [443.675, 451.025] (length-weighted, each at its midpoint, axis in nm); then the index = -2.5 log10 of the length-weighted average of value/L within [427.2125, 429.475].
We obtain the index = 0.14 mag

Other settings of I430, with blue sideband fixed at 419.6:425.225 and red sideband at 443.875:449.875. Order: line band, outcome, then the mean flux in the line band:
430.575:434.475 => 0.282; 18.2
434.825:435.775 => -0.003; 20.3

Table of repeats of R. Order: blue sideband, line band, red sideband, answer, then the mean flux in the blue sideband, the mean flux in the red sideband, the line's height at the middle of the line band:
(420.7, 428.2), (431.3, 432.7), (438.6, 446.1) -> 0.06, 18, 21.1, 19.3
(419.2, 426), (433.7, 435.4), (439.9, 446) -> 0.05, 17.6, 21.1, 19.7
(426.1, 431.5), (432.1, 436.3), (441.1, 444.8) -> -0.24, 16.8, 21.4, 18.5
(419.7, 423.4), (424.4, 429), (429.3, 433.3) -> -0.09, 17.1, 17.4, 17.3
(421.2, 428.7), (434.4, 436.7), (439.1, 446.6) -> -0.13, 18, 21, 19.8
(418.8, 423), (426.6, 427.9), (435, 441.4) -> 0.04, 17.5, 20.3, 18.5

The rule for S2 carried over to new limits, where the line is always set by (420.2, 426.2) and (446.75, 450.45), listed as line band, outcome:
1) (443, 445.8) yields 0.18 nm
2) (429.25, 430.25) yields 0.16 nm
